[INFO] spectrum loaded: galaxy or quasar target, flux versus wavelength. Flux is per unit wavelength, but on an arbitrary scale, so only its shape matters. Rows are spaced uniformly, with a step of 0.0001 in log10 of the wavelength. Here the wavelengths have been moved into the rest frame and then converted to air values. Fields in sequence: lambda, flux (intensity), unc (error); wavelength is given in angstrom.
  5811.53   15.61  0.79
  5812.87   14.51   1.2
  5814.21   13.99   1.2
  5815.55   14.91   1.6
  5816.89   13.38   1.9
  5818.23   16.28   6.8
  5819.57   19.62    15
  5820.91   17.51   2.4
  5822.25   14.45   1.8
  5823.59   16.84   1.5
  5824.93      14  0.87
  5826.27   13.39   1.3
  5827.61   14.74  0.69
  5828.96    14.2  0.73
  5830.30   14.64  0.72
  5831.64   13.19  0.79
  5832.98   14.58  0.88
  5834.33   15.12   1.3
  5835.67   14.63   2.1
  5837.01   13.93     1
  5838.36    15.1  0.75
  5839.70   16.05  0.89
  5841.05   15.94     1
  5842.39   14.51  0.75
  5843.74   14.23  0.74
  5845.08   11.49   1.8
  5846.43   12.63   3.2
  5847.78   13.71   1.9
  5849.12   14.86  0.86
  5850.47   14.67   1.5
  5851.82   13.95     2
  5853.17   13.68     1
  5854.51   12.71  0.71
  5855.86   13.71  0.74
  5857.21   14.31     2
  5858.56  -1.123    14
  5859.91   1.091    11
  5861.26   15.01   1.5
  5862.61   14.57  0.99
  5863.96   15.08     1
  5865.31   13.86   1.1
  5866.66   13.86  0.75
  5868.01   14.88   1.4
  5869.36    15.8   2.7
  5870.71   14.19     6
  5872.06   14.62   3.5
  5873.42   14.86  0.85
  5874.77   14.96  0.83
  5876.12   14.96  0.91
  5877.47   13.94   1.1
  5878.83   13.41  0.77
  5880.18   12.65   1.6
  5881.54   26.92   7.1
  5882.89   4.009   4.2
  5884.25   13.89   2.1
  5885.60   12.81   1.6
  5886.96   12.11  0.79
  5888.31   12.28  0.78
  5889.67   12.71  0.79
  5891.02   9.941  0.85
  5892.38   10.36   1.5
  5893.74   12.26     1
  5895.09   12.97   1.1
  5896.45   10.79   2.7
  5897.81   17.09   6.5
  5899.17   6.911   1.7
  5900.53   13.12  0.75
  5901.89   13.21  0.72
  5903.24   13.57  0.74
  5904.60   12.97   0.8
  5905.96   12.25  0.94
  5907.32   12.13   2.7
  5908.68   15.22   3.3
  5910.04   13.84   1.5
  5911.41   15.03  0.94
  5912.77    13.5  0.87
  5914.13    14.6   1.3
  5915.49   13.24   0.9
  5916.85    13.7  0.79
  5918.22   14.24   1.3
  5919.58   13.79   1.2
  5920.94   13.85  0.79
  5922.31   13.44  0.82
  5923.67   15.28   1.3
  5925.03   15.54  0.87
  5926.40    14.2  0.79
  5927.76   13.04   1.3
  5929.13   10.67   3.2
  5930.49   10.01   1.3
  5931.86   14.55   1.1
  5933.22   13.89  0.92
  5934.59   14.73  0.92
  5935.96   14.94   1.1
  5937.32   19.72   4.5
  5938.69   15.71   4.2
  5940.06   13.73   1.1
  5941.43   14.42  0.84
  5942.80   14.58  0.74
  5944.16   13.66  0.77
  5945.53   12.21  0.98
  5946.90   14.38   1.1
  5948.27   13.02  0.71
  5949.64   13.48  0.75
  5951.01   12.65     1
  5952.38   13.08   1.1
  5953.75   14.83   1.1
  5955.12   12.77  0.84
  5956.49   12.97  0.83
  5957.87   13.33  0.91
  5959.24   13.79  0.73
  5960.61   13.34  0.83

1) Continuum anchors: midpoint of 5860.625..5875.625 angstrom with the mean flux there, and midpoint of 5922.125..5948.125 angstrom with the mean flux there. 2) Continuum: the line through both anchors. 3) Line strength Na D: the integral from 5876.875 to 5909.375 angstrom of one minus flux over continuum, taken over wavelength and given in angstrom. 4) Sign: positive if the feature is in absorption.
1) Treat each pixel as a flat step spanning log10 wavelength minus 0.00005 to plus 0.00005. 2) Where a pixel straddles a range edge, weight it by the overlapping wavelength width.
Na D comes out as 3.78 angstrom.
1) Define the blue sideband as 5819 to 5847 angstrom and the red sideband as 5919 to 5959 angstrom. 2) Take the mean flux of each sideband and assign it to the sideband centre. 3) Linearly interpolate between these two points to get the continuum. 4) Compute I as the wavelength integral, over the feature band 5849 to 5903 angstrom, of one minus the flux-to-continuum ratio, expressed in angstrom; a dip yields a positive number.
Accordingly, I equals 5.76 angstrom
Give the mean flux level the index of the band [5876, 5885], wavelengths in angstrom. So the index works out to 14.2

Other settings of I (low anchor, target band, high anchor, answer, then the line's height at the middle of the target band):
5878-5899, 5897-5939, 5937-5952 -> -0.8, 13.5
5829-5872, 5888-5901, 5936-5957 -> 1.8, 13.7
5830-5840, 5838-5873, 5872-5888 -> 2.8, 14.3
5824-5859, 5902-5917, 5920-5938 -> 0.4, 14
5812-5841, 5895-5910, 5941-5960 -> 1.4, 14.1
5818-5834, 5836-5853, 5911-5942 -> 0.9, 15.1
